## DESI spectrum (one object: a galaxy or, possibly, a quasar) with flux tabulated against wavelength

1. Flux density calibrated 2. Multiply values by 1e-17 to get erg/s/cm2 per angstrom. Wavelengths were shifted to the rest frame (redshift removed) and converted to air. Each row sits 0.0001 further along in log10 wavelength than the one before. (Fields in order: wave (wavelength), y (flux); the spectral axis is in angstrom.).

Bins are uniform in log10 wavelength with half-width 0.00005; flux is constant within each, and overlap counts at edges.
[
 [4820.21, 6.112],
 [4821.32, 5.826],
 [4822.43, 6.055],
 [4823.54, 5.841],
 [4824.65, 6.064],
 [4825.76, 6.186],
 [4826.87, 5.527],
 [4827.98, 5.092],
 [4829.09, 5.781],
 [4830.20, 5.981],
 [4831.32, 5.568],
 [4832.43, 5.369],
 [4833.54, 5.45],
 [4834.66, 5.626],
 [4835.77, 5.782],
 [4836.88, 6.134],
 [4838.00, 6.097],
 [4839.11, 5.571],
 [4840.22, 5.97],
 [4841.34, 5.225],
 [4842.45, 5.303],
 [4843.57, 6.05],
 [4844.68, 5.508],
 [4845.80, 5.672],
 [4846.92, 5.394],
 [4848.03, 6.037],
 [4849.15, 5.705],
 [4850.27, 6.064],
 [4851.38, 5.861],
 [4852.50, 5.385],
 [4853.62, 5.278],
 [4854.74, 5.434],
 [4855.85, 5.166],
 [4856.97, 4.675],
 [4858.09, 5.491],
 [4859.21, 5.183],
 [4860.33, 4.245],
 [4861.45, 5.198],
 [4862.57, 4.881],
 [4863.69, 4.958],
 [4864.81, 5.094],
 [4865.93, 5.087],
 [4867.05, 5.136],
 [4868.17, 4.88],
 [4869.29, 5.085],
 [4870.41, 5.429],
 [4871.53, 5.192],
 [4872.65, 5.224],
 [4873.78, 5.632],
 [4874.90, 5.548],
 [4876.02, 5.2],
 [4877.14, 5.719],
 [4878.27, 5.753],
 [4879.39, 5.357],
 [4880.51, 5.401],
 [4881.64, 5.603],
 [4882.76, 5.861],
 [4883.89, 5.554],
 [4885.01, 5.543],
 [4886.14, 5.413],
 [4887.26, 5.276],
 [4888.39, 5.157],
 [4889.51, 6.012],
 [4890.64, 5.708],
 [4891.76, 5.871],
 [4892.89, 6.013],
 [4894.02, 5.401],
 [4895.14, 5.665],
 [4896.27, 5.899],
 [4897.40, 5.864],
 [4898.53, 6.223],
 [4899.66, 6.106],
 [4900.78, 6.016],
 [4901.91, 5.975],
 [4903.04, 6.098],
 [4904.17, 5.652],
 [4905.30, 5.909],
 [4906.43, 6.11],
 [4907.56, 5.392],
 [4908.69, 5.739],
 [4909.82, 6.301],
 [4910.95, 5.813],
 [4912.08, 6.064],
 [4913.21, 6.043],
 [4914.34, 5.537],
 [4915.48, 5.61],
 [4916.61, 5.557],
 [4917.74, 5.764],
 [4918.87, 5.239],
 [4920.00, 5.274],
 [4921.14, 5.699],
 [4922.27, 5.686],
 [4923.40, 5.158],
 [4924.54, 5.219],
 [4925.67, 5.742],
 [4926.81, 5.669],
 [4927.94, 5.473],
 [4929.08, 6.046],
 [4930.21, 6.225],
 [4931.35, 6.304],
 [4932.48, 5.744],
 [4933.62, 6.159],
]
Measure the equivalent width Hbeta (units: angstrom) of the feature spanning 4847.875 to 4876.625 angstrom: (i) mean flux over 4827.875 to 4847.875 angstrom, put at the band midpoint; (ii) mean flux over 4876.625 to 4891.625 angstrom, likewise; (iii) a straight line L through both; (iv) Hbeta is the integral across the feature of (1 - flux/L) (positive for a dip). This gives 1.8 angstrom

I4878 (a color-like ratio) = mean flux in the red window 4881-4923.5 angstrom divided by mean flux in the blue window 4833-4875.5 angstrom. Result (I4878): 1.1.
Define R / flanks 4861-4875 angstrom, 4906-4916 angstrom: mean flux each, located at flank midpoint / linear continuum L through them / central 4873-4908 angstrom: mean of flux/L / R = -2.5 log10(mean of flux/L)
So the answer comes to -0.04 mag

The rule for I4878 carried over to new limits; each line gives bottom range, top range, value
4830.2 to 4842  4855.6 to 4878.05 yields 0.91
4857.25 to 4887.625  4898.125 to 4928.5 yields 1.09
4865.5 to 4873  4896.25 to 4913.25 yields 1.15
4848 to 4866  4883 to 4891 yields 1.05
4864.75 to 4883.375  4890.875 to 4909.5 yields 1.09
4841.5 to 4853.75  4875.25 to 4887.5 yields 0.98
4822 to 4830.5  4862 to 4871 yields 0.87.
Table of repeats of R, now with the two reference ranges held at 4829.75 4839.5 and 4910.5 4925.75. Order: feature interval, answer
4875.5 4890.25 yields 0.024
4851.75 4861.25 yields 0.115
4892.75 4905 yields -0.051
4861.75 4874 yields 0.109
